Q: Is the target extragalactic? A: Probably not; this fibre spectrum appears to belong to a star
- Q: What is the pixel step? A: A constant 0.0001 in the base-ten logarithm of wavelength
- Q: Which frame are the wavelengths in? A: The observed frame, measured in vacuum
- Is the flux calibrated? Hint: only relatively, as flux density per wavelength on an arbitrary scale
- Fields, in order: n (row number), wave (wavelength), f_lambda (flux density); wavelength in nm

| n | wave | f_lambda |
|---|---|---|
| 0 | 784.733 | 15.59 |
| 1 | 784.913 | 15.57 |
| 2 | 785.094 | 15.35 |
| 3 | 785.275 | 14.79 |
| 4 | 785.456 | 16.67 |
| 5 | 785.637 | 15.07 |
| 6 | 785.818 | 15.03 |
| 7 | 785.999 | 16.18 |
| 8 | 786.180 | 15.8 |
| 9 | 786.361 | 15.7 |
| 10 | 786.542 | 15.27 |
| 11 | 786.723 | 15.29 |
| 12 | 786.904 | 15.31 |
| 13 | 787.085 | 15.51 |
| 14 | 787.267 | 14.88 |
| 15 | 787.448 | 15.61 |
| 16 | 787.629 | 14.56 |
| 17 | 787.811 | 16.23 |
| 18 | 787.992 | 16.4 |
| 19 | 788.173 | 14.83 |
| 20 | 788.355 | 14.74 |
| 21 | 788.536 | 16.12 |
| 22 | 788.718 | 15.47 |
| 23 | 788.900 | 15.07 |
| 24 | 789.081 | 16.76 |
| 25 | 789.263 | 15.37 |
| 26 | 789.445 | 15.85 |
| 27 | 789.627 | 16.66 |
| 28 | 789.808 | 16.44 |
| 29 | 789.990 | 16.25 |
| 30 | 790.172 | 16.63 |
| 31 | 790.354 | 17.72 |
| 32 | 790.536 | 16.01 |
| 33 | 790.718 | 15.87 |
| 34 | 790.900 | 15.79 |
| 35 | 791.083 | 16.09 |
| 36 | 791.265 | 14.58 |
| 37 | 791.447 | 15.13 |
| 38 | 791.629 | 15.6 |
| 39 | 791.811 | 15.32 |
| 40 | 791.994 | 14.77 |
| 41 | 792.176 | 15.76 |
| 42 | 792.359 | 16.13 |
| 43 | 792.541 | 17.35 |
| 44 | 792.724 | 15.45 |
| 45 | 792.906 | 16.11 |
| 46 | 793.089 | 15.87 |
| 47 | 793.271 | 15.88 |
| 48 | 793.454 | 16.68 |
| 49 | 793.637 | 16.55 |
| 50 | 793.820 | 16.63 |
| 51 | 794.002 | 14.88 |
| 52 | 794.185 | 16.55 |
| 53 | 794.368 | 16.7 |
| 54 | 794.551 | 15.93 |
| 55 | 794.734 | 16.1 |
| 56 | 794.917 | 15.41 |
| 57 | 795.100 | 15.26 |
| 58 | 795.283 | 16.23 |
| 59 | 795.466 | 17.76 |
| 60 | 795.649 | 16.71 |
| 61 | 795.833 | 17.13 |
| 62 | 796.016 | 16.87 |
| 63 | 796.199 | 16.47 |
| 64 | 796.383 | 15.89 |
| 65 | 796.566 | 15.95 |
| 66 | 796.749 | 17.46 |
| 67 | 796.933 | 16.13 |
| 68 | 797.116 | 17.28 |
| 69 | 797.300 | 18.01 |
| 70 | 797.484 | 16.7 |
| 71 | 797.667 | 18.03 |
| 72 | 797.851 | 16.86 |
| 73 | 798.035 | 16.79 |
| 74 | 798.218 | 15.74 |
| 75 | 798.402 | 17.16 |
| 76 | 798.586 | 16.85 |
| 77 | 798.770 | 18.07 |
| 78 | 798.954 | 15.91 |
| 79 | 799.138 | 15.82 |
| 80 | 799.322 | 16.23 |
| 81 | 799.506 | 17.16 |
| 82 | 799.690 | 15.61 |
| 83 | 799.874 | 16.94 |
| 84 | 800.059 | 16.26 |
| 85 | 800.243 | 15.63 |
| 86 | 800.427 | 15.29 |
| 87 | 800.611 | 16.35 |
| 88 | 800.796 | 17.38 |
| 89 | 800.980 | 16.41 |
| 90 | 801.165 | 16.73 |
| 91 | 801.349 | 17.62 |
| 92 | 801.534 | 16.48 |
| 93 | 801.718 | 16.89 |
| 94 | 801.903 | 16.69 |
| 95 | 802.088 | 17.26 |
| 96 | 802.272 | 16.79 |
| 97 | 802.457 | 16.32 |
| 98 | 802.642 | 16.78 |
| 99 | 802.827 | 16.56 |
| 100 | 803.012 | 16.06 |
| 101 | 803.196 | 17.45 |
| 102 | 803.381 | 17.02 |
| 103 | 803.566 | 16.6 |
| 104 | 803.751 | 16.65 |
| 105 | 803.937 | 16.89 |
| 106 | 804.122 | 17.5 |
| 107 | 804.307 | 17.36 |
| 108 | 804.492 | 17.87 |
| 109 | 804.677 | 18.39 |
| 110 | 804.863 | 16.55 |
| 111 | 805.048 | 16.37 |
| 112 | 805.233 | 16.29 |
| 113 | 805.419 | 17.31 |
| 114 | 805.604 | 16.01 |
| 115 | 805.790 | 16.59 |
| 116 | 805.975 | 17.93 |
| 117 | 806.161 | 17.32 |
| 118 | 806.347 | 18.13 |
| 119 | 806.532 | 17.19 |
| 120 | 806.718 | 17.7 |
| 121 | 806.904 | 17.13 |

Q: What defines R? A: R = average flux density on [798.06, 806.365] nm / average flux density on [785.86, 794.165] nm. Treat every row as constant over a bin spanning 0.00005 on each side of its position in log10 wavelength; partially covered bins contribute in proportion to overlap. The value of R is 1.06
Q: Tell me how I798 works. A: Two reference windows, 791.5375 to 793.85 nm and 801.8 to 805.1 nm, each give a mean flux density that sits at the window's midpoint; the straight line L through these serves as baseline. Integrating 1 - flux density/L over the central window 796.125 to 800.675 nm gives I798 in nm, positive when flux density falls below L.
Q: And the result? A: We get -0.024 nm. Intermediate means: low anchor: 16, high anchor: 17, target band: 16.6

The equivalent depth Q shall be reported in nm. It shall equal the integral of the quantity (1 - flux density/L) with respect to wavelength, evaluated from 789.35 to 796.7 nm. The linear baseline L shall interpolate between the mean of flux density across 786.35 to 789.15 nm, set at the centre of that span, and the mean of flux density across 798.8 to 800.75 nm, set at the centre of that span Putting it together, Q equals -0.16 nm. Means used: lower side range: 15.5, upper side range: 16.2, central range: 16.1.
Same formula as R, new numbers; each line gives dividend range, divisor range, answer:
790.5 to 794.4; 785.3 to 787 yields 1.02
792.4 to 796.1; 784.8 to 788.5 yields 1.05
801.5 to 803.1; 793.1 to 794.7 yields 1.03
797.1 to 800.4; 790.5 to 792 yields 1.08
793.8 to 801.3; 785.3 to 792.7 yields 1.05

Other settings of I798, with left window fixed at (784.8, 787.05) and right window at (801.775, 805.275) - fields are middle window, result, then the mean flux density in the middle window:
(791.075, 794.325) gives 0.04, 15.9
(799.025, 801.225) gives 0.05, 16.3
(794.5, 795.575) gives 0.01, 16.1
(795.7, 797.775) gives -0.07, 16.9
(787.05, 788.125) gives 0.01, 15.5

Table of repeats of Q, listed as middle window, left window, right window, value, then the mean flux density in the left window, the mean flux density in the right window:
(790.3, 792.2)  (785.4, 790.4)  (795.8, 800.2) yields 0.05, 15.7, 16.7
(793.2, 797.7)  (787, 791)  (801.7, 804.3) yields -0.06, 15.9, 16.8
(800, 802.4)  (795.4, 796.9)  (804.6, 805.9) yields 0.02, 16.7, 16.8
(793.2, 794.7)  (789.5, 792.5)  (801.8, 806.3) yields 0.00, 15.9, 16.9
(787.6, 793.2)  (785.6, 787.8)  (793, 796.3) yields -0.01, 15.4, 16.3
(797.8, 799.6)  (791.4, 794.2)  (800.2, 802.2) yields -0.03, 15.9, 16.6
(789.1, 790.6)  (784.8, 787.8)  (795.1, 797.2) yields -0.05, 15.4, 16.7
